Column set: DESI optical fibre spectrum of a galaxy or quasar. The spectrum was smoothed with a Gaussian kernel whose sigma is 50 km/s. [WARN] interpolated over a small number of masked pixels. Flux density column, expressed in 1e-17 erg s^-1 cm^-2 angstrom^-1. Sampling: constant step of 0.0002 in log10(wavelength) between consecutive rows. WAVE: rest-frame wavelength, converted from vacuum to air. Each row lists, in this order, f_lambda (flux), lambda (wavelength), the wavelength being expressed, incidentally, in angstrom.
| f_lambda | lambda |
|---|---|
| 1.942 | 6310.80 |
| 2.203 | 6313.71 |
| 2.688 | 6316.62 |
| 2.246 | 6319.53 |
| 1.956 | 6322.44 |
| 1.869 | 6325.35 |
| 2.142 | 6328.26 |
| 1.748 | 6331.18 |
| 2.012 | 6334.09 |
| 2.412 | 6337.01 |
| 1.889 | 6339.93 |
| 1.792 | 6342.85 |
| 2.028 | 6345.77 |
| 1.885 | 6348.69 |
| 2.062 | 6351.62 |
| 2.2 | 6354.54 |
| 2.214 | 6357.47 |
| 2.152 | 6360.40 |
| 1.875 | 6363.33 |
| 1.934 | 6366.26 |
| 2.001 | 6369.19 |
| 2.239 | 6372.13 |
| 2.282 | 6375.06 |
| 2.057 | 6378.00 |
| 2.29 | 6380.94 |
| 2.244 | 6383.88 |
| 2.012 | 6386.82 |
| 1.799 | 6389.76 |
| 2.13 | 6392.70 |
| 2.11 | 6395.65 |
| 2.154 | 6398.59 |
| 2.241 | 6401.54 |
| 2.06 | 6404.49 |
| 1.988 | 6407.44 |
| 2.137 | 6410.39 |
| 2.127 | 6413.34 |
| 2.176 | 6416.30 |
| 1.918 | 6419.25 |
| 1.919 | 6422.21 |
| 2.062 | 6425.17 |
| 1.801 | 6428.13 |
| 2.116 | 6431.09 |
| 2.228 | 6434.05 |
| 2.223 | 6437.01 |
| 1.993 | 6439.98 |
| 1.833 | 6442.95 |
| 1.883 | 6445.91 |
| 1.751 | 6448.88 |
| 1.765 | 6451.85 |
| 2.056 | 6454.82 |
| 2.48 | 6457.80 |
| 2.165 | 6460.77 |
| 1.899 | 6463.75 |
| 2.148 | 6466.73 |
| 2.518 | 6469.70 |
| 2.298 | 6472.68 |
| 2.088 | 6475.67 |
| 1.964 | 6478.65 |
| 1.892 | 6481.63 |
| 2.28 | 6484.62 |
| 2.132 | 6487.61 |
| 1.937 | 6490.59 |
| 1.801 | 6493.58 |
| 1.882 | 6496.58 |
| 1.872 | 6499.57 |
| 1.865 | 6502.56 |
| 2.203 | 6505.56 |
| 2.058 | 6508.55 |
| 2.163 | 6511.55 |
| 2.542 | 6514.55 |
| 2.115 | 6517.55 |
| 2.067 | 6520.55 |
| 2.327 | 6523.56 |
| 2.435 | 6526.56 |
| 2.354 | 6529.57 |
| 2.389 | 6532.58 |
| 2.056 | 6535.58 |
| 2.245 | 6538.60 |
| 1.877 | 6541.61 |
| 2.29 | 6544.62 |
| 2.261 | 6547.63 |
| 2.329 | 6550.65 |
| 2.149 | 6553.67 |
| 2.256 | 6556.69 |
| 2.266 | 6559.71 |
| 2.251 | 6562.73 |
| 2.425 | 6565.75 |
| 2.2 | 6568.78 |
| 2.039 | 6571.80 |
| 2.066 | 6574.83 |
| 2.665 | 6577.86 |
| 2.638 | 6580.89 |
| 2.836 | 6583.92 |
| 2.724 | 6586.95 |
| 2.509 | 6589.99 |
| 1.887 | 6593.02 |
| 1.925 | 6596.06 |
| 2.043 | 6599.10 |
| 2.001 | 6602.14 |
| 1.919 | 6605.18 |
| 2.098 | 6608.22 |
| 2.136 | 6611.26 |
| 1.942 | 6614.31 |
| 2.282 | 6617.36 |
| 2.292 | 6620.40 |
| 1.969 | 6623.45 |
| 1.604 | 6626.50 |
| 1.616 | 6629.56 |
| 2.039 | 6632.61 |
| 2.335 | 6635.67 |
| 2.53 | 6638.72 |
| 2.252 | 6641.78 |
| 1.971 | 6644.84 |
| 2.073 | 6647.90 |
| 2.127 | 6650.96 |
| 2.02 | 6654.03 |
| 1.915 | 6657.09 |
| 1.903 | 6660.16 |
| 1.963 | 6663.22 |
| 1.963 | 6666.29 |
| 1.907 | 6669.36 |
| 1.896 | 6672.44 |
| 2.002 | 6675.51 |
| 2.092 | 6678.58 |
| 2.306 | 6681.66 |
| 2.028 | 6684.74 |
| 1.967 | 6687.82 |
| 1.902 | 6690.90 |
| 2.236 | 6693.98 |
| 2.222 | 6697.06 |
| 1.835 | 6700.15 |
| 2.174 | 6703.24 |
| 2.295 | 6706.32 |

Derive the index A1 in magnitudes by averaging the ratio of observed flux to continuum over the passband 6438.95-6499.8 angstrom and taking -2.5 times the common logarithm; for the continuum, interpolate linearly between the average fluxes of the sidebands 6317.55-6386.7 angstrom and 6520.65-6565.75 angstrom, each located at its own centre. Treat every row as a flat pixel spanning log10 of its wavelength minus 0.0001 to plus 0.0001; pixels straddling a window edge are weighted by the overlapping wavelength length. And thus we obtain 0.08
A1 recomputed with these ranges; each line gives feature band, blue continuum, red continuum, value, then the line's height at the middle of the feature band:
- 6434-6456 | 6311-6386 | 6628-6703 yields 0.07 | 2.08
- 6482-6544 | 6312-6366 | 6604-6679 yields -0.04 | 2.05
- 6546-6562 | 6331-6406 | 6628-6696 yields -0.10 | 2.06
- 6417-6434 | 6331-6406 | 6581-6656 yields 0.05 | 2.09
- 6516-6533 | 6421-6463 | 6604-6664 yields -0.12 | 2.03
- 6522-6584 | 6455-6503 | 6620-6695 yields -0.12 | 2.06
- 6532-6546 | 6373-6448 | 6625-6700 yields -0.05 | 2.05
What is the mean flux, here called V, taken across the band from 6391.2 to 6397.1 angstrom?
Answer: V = 2.12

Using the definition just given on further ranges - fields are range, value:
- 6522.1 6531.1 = 2.37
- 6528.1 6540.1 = 2.26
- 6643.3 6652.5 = 2.06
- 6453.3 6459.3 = 2.26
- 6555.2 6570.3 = 2.28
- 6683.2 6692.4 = 1.97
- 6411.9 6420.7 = 2.07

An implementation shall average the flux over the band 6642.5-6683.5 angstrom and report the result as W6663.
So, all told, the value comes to 2.02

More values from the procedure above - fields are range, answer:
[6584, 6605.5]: 2.2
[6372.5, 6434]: 2.09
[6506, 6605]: 2.26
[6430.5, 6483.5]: 2.07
